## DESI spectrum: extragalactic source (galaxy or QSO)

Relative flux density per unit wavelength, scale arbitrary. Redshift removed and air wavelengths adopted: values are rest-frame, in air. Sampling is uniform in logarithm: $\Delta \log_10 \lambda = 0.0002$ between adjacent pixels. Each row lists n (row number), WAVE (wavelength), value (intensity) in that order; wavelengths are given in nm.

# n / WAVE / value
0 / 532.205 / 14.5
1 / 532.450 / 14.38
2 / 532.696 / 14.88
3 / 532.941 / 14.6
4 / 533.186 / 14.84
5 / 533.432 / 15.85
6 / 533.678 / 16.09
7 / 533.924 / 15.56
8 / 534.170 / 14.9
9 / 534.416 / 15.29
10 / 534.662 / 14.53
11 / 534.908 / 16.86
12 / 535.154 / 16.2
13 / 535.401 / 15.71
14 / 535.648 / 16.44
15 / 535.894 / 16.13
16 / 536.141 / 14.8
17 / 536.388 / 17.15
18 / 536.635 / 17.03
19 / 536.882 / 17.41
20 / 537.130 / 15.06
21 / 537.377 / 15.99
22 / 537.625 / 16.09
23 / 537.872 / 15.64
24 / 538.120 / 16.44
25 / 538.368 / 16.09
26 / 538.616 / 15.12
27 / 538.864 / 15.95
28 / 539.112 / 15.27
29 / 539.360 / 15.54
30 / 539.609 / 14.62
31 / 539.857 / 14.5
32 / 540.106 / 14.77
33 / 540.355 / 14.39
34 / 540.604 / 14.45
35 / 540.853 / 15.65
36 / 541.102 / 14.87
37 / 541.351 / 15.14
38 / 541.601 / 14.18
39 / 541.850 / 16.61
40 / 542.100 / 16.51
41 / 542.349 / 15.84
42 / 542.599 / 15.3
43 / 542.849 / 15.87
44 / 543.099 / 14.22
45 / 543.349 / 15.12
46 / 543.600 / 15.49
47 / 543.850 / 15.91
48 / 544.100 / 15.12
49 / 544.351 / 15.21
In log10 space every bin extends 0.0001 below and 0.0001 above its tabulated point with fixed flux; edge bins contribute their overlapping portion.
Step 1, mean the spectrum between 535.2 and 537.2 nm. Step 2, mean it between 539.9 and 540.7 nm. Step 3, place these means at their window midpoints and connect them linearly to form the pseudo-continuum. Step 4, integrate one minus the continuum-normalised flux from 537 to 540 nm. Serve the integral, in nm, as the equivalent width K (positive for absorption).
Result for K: -0.049 nm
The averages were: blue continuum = 16.2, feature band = 15.5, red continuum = 14.5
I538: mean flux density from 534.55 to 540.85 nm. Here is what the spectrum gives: 15.7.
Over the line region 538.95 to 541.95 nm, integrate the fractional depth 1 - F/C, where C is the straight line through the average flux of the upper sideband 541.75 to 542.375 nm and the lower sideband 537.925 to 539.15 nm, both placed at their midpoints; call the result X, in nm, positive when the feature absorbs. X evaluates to 0.21 nm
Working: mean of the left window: 15.8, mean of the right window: 16.4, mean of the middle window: 15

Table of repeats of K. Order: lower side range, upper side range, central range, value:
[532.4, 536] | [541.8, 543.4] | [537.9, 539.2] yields -0.02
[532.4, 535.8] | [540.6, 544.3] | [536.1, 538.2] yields -0.11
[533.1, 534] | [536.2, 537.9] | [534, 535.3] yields 0.02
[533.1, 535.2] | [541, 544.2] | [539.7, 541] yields 0.06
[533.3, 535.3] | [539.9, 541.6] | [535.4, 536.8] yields -0.08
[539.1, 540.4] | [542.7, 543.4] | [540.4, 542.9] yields -0.07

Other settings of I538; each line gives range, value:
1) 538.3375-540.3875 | 15.1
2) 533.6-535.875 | 15.7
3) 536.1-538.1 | 16.2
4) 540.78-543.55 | 15.4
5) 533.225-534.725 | 15.4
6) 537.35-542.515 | 15.4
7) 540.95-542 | 15.2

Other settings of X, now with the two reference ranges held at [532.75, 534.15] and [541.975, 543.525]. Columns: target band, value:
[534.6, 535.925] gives -0.059 nm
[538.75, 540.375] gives 0.041 nm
